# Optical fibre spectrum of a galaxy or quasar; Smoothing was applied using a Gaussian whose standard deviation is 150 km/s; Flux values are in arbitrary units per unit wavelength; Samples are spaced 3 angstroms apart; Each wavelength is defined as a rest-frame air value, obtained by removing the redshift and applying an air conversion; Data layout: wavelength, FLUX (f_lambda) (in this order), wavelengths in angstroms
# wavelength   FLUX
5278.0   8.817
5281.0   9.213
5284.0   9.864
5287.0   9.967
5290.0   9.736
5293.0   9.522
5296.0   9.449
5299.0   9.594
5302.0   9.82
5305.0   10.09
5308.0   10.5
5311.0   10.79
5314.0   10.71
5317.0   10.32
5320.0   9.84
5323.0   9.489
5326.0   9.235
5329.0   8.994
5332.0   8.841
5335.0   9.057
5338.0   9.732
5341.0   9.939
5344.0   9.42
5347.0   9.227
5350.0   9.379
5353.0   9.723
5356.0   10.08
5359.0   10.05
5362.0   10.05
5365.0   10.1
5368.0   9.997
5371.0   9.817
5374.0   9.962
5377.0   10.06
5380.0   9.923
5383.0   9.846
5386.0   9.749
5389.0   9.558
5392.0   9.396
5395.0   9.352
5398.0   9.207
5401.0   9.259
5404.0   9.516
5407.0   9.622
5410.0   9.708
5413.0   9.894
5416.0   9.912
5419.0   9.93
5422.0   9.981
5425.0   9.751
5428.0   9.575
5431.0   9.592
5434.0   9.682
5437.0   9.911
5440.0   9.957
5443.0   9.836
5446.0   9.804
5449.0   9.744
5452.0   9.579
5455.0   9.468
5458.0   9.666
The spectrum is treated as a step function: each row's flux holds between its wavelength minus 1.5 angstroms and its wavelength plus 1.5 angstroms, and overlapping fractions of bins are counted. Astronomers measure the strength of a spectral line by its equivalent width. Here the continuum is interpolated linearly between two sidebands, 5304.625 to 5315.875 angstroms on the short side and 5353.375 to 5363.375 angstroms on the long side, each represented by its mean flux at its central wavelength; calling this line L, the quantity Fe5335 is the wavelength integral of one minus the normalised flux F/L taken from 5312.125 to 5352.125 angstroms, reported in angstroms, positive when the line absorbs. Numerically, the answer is 2.9 angstroms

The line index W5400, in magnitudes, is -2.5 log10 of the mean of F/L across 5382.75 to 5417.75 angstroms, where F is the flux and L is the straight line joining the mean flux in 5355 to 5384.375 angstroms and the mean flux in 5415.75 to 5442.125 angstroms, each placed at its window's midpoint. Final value 0.04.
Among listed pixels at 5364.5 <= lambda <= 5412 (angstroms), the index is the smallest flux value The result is 9.207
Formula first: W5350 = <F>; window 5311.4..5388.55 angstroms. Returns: 9.75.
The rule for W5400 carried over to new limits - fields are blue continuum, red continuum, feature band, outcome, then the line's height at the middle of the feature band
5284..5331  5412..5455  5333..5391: 0.01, 9.83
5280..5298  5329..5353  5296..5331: -0.04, 9.51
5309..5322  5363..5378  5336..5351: 0.07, 10.2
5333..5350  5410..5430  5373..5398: 0.00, 9.66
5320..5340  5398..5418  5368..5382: -0.05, 9.48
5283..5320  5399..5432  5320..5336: 0.09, 9.95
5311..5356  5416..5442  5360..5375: -0.03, 9.69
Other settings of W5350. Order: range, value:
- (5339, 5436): 9.73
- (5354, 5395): 9.87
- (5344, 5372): 9.8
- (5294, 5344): 9.76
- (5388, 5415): 9.51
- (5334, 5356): 9.55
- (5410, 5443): 9.81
